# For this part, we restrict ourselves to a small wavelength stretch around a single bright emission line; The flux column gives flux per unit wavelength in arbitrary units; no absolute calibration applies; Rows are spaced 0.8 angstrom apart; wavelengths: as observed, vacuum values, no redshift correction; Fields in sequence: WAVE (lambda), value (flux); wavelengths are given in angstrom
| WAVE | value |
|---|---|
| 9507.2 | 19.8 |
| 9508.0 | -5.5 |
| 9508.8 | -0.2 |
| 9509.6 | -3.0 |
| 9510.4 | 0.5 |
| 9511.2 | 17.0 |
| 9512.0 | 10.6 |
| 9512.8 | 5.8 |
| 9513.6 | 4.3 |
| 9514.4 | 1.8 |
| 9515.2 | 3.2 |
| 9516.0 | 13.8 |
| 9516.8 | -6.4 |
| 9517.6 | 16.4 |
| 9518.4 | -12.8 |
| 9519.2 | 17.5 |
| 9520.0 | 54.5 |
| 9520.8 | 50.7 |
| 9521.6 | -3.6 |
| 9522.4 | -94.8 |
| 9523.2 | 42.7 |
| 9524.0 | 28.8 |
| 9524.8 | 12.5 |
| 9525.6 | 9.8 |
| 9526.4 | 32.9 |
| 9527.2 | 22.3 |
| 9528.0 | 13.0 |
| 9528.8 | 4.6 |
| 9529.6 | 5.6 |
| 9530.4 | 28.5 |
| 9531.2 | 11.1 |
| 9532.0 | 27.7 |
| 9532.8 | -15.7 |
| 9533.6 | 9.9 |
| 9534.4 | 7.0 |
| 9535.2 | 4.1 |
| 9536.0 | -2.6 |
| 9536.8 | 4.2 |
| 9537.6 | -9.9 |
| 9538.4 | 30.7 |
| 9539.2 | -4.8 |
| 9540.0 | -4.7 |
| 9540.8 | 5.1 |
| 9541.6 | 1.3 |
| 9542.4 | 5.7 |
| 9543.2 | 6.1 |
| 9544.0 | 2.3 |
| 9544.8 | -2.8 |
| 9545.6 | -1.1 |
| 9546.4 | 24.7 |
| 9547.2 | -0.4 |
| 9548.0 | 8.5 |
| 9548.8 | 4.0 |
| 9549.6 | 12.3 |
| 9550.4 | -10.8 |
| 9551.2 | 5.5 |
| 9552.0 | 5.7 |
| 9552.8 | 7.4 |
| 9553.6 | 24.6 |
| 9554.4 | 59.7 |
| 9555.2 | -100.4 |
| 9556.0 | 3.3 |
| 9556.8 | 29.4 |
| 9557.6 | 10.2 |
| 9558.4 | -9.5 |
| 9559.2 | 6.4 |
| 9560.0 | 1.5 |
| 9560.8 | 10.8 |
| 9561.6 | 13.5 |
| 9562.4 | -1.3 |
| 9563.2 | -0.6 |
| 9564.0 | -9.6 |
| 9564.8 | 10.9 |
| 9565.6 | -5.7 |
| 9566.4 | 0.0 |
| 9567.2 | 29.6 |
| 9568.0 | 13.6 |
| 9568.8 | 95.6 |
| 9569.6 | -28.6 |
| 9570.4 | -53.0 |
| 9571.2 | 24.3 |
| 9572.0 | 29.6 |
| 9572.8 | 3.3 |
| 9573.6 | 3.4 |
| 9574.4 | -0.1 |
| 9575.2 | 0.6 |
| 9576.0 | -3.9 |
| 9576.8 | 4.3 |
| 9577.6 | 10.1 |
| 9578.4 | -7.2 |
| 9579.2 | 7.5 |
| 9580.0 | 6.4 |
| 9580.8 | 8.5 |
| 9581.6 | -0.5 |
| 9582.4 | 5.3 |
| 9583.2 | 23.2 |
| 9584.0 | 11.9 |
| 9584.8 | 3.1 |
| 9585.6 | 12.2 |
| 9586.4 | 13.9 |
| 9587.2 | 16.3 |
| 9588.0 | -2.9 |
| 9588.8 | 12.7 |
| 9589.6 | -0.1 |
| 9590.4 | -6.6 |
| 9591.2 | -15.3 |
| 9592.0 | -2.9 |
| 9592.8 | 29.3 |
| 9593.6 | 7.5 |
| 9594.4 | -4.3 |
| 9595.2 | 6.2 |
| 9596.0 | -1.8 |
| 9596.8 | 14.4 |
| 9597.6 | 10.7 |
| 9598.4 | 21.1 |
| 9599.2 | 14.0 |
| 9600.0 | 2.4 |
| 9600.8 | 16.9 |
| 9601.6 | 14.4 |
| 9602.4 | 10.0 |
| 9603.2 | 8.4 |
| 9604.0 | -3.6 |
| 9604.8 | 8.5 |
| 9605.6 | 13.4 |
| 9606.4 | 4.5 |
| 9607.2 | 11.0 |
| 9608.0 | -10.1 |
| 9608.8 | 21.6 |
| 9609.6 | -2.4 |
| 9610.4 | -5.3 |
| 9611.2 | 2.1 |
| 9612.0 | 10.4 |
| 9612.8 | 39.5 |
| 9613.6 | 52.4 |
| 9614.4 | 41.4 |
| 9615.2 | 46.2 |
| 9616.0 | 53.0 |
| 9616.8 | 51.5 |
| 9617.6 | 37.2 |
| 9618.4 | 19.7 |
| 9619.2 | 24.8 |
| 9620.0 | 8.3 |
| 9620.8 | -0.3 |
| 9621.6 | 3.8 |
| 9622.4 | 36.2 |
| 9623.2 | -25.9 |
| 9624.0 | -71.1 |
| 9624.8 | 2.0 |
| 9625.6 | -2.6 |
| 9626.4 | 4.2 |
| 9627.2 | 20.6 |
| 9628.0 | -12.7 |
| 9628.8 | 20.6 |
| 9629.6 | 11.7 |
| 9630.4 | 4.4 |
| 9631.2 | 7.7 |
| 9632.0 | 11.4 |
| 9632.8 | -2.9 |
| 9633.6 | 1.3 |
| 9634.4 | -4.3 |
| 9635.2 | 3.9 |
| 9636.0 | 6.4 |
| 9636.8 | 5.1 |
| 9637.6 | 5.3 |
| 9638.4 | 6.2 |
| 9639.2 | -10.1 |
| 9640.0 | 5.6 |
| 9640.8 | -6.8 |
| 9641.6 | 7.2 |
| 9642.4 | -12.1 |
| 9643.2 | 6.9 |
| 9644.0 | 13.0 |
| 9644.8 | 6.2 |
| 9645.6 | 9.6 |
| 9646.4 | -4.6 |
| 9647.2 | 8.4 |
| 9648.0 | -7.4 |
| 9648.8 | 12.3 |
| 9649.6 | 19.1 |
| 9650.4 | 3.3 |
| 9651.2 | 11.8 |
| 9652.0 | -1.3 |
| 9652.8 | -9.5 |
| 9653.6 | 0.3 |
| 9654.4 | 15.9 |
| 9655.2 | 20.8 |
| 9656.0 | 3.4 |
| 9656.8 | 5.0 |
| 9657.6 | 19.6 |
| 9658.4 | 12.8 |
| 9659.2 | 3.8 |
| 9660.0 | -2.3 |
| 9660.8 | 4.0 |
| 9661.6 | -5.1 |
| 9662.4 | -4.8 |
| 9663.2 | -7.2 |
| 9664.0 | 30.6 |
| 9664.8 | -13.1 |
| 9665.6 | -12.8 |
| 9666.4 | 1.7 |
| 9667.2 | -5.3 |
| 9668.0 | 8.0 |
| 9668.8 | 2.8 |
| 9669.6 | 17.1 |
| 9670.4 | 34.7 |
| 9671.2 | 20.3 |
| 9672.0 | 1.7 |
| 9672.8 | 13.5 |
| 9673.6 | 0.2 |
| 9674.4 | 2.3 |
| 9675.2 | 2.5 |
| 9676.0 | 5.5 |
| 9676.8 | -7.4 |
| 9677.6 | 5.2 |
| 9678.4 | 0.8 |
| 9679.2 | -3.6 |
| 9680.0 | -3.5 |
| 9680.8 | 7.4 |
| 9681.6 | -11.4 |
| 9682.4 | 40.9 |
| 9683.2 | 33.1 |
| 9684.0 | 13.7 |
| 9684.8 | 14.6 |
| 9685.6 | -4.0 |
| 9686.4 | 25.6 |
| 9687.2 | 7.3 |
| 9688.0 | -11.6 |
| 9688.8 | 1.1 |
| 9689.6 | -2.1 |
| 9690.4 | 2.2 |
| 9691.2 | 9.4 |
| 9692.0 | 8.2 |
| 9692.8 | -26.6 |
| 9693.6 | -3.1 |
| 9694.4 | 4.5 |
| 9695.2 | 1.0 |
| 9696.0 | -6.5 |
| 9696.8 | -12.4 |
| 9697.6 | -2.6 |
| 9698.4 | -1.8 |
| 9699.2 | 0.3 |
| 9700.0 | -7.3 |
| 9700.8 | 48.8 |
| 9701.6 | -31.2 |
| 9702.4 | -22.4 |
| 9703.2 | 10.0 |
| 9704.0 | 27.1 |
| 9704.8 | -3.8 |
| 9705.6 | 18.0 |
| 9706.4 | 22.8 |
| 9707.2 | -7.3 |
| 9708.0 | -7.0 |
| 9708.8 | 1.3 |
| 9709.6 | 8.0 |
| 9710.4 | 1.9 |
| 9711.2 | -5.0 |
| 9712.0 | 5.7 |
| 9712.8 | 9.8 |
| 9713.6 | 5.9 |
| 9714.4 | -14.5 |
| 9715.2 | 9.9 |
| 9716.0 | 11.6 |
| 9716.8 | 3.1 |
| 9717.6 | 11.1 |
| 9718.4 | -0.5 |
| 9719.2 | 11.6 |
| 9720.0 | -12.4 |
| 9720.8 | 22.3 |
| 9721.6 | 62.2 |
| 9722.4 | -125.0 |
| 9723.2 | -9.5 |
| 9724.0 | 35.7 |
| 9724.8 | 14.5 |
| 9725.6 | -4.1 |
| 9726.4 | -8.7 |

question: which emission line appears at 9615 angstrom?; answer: [O III] 5007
